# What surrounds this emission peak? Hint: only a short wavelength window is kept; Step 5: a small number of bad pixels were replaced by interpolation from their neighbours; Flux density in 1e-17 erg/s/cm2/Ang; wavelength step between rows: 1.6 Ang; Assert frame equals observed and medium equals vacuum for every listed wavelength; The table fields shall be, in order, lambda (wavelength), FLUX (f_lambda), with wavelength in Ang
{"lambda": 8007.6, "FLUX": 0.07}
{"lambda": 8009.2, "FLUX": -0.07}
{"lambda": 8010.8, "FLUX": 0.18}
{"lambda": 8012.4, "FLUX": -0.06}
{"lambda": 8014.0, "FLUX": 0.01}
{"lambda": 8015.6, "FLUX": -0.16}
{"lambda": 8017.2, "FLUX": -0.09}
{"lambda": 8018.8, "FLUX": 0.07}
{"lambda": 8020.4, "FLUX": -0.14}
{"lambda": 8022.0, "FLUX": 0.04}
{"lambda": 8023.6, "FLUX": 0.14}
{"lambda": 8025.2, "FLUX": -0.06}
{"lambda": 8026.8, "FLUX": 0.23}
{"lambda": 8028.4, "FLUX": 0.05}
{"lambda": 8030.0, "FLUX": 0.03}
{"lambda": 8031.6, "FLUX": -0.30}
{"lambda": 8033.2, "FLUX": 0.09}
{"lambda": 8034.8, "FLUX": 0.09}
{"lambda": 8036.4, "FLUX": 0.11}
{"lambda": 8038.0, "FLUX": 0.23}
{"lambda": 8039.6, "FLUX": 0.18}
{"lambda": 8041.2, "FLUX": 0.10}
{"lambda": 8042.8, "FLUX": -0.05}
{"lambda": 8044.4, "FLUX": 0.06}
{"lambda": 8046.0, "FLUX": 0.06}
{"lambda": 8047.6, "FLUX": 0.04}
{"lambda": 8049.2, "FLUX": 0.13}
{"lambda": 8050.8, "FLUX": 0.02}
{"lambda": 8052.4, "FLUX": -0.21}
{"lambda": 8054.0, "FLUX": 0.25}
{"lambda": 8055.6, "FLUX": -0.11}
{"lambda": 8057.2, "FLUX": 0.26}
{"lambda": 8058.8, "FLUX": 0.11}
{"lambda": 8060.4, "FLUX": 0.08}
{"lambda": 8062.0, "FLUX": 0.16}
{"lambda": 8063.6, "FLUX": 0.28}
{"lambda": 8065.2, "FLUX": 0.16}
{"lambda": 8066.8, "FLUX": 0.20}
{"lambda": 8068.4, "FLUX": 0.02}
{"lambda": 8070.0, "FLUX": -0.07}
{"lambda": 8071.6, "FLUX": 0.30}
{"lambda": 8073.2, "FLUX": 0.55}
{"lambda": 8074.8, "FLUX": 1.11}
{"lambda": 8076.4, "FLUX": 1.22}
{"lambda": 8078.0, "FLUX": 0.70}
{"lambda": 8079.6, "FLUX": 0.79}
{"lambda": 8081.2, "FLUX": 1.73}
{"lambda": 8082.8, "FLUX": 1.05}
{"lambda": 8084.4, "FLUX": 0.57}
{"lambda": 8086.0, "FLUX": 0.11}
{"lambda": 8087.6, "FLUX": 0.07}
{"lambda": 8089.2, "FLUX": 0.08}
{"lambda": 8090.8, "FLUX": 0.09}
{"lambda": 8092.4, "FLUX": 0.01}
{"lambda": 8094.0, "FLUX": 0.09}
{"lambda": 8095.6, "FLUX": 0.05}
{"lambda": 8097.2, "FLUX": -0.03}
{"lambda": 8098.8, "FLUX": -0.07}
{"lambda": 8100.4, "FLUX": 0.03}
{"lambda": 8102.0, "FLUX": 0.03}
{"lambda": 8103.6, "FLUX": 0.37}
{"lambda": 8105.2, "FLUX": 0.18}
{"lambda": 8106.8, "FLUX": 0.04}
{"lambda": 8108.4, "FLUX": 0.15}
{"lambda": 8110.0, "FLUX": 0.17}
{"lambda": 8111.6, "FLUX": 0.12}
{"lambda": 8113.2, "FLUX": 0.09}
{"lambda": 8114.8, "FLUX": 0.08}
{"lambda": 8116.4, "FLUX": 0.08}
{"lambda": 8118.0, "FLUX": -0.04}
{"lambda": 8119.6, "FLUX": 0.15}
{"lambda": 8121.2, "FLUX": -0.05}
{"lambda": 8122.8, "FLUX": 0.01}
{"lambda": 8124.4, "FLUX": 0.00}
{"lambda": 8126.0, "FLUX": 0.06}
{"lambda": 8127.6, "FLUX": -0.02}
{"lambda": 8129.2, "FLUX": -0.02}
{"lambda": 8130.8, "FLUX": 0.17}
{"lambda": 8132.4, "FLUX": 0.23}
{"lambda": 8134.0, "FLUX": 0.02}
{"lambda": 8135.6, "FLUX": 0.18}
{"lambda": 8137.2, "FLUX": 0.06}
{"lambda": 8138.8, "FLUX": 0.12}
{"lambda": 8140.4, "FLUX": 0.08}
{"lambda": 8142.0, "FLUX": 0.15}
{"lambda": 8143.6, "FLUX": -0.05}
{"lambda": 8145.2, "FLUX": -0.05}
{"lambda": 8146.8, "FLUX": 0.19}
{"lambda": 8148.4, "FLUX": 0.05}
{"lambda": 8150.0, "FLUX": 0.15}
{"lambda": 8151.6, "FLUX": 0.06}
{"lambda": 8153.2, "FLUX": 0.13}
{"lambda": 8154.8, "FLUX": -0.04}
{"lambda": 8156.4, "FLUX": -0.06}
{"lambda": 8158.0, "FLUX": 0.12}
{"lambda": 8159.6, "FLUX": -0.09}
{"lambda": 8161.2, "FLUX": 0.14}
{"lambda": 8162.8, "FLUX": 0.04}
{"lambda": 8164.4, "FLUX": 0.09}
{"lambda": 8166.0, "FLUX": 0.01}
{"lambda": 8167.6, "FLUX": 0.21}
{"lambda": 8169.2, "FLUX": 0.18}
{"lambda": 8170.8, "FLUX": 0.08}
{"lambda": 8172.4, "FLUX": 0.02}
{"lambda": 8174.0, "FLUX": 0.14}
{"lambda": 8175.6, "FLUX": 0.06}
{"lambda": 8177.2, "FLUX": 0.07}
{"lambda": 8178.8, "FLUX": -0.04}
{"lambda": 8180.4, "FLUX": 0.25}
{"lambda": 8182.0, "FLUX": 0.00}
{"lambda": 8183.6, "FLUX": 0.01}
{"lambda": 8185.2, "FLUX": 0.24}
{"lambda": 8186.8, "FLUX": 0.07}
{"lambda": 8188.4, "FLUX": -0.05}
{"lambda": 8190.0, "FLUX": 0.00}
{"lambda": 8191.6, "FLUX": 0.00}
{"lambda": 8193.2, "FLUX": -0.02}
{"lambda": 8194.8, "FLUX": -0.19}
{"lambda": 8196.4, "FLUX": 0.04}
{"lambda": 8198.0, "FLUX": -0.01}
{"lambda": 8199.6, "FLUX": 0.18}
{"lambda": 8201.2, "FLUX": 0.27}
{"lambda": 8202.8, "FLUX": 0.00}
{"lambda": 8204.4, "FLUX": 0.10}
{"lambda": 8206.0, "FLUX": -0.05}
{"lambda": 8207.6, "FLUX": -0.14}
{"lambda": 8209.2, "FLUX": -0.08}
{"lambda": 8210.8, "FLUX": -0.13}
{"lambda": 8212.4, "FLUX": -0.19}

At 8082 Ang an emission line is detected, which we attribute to [O II]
